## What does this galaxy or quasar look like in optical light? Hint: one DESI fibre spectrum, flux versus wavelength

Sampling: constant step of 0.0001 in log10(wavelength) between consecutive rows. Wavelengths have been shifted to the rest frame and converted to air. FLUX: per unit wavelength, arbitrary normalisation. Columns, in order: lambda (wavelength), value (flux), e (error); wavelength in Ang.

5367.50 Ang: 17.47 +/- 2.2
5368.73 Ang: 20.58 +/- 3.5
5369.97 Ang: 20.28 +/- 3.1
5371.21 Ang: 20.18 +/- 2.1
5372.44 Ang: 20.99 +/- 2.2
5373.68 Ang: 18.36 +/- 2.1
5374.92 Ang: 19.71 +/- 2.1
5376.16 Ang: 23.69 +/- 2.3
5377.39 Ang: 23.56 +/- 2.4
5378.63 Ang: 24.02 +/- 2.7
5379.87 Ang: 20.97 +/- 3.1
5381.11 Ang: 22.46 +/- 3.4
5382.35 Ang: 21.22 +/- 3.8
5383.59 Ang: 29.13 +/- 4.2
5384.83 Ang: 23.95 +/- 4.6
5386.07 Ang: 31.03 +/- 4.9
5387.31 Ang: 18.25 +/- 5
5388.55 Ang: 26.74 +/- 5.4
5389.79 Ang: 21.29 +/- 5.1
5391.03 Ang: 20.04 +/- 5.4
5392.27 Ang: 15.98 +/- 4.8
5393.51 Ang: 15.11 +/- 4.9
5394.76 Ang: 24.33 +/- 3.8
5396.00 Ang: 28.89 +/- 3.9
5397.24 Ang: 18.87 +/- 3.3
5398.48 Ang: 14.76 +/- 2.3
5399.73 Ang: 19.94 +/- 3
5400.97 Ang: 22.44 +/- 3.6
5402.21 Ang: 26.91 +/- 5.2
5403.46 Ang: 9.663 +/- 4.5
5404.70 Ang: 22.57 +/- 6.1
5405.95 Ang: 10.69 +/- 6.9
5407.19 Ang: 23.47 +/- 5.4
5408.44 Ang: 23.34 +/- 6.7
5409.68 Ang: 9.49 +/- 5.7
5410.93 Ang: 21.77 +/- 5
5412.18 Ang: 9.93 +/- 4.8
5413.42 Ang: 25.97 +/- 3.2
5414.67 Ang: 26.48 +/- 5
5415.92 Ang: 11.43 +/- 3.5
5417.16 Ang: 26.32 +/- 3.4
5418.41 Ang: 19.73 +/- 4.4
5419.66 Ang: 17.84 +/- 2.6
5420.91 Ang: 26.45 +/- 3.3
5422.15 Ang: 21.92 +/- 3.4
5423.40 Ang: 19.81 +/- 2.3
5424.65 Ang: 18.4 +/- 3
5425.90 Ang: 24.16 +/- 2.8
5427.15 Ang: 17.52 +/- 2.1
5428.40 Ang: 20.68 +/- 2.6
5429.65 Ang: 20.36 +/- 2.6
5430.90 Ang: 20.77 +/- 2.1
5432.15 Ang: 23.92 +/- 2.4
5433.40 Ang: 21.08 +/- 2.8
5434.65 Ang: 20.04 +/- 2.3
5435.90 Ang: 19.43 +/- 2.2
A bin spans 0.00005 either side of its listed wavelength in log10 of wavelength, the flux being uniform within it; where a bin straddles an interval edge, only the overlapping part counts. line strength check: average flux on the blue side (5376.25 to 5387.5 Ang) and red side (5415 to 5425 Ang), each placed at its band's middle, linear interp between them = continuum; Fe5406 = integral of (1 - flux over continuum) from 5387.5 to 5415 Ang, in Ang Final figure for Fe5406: 3.0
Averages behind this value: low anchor 24.1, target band 19.8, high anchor 20.5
